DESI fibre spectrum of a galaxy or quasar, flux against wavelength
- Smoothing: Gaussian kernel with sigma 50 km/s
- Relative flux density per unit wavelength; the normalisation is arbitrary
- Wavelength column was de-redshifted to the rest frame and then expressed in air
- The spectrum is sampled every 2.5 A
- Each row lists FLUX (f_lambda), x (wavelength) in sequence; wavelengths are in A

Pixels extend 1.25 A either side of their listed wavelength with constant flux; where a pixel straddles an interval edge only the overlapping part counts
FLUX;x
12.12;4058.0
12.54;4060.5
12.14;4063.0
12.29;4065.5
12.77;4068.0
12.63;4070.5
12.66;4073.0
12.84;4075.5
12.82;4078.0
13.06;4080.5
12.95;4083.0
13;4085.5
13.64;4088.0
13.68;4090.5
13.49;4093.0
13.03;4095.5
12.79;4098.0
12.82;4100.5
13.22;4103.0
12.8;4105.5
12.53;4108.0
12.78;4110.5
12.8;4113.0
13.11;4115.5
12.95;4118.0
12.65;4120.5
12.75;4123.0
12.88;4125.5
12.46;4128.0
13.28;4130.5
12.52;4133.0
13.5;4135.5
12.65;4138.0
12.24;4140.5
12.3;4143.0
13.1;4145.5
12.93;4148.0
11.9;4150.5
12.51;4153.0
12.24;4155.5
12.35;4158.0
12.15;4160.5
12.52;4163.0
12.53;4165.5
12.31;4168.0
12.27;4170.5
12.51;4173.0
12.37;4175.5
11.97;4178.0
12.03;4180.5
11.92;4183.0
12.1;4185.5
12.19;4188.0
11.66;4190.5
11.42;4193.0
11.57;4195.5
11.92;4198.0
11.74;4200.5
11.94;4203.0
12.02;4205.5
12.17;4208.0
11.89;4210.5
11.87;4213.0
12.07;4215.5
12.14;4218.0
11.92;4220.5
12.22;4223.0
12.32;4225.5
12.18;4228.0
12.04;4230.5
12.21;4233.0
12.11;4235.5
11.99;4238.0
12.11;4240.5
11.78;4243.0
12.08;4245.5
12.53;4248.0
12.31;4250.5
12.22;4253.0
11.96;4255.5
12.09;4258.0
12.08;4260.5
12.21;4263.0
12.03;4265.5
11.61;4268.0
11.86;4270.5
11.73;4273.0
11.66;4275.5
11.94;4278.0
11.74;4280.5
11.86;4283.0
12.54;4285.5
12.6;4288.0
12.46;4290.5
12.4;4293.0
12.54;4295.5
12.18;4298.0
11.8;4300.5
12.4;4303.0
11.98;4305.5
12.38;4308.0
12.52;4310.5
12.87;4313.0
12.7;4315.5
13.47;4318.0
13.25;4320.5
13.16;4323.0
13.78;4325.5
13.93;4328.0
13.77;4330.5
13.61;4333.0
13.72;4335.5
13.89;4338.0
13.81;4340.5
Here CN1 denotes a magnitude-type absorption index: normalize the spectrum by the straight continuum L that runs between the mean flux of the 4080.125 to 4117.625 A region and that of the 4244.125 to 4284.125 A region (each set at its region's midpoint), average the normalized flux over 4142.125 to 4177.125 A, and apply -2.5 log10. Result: 0.02 mag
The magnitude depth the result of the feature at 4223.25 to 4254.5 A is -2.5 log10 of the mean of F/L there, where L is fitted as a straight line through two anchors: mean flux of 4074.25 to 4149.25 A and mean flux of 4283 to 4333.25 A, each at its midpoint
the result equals 0.058 mag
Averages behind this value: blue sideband 12.9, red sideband 12.8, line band 12.2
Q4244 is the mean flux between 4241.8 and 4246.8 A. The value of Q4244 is 11.9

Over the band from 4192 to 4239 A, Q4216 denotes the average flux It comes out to 12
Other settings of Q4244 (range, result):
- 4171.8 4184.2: 12.2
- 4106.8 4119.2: 12.8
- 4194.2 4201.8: 11.7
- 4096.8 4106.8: 12.9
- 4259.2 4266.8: 12.1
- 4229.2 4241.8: 12.1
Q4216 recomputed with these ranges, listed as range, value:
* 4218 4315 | 12.1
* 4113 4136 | 12.9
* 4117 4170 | 12.6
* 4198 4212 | 11.9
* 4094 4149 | 12.8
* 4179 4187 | 12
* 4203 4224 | 12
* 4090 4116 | 13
